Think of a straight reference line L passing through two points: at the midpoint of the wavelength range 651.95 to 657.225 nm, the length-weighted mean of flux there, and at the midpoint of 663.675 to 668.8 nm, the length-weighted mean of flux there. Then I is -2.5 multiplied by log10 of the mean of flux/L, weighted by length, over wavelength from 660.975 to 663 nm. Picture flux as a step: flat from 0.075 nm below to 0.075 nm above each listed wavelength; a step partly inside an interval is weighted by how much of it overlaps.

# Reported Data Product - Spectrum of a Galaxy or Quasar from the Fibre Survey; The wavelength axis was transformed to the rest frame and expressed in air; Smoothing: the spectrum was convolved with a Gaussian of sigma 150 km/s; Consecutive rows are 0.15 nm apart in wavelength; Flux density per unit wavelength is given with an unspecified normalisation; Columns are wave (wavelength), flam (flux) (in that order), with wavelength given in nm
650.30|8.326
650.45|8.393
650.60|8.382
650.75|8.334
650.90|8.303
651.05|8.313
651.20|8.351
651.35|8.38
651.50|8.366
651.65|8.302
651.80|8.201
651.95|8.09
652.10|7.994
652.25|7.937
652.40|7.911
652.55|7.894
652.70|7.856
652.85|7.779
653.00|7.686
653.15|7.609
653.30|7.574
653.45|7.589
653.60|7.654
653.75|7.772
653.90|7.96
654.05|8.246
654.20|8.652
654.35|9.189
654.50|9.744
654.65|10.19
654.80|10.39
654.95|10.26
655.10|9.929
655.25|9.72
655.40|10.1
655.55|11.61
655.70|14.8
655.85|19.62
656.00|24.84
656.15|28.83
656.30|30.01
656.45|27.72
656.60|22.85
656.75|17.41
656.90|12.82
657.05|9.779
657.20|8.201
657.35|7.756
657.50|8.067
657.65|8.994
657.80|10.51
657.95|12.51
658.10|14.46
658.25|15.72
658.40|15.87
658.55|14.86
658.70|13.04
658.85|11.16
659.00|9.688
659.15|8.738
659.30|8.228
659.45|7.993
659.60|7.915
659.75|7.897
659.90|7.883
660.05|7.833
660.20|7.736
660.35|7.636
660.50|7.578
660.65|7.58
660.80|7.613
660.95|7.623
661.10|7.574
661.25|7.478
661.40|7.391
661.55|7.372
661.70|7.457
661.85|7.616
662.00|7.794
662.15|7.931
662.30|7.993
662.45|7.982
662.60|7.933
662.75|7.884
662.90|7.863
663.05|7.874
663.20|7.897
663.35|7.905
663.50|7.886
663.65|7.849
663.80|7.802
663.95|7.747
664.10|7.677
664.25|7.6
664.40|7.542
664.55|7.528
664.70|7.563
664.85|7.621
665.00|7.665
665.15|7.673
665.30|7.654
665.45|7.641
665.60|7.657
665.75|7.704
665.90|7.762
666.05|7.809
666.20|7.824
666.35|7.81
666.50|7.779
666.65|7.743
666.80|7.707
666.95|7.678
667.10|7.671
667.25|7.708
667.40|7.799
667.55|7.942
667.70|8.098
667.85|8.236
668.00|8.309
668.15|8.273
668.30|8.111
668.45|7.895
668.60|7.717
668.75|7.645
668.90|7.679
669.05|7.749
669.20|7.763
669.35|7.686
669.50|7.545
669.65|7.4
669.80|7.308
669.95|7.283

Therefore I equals 0.21 mag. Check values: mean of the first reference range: 12.2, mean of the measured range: 7.71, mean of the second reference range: 7.78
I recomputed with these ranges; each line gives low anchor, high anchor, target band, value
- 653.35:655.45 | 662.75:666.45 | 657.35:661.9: -0.12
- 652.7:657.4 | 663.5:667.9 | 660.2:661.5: 0.30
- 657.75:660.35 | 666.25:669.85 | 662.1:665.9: 0.17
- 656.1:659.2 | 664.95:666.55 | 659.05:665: 0.35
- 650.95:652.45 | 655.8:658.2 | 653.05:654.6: 0.37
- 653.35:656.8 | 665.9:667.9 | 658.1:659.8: 0.08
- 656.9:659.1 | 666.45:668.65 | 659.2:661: 0.34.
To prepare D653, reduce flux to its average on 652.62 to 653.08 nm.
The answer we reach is 7.77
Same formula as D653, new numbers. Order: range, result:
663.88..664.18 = 7.71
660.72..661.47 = 7.54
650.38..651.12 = 8.34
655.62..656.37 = 23.5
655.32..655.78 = 12.2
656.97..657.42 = 8.63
